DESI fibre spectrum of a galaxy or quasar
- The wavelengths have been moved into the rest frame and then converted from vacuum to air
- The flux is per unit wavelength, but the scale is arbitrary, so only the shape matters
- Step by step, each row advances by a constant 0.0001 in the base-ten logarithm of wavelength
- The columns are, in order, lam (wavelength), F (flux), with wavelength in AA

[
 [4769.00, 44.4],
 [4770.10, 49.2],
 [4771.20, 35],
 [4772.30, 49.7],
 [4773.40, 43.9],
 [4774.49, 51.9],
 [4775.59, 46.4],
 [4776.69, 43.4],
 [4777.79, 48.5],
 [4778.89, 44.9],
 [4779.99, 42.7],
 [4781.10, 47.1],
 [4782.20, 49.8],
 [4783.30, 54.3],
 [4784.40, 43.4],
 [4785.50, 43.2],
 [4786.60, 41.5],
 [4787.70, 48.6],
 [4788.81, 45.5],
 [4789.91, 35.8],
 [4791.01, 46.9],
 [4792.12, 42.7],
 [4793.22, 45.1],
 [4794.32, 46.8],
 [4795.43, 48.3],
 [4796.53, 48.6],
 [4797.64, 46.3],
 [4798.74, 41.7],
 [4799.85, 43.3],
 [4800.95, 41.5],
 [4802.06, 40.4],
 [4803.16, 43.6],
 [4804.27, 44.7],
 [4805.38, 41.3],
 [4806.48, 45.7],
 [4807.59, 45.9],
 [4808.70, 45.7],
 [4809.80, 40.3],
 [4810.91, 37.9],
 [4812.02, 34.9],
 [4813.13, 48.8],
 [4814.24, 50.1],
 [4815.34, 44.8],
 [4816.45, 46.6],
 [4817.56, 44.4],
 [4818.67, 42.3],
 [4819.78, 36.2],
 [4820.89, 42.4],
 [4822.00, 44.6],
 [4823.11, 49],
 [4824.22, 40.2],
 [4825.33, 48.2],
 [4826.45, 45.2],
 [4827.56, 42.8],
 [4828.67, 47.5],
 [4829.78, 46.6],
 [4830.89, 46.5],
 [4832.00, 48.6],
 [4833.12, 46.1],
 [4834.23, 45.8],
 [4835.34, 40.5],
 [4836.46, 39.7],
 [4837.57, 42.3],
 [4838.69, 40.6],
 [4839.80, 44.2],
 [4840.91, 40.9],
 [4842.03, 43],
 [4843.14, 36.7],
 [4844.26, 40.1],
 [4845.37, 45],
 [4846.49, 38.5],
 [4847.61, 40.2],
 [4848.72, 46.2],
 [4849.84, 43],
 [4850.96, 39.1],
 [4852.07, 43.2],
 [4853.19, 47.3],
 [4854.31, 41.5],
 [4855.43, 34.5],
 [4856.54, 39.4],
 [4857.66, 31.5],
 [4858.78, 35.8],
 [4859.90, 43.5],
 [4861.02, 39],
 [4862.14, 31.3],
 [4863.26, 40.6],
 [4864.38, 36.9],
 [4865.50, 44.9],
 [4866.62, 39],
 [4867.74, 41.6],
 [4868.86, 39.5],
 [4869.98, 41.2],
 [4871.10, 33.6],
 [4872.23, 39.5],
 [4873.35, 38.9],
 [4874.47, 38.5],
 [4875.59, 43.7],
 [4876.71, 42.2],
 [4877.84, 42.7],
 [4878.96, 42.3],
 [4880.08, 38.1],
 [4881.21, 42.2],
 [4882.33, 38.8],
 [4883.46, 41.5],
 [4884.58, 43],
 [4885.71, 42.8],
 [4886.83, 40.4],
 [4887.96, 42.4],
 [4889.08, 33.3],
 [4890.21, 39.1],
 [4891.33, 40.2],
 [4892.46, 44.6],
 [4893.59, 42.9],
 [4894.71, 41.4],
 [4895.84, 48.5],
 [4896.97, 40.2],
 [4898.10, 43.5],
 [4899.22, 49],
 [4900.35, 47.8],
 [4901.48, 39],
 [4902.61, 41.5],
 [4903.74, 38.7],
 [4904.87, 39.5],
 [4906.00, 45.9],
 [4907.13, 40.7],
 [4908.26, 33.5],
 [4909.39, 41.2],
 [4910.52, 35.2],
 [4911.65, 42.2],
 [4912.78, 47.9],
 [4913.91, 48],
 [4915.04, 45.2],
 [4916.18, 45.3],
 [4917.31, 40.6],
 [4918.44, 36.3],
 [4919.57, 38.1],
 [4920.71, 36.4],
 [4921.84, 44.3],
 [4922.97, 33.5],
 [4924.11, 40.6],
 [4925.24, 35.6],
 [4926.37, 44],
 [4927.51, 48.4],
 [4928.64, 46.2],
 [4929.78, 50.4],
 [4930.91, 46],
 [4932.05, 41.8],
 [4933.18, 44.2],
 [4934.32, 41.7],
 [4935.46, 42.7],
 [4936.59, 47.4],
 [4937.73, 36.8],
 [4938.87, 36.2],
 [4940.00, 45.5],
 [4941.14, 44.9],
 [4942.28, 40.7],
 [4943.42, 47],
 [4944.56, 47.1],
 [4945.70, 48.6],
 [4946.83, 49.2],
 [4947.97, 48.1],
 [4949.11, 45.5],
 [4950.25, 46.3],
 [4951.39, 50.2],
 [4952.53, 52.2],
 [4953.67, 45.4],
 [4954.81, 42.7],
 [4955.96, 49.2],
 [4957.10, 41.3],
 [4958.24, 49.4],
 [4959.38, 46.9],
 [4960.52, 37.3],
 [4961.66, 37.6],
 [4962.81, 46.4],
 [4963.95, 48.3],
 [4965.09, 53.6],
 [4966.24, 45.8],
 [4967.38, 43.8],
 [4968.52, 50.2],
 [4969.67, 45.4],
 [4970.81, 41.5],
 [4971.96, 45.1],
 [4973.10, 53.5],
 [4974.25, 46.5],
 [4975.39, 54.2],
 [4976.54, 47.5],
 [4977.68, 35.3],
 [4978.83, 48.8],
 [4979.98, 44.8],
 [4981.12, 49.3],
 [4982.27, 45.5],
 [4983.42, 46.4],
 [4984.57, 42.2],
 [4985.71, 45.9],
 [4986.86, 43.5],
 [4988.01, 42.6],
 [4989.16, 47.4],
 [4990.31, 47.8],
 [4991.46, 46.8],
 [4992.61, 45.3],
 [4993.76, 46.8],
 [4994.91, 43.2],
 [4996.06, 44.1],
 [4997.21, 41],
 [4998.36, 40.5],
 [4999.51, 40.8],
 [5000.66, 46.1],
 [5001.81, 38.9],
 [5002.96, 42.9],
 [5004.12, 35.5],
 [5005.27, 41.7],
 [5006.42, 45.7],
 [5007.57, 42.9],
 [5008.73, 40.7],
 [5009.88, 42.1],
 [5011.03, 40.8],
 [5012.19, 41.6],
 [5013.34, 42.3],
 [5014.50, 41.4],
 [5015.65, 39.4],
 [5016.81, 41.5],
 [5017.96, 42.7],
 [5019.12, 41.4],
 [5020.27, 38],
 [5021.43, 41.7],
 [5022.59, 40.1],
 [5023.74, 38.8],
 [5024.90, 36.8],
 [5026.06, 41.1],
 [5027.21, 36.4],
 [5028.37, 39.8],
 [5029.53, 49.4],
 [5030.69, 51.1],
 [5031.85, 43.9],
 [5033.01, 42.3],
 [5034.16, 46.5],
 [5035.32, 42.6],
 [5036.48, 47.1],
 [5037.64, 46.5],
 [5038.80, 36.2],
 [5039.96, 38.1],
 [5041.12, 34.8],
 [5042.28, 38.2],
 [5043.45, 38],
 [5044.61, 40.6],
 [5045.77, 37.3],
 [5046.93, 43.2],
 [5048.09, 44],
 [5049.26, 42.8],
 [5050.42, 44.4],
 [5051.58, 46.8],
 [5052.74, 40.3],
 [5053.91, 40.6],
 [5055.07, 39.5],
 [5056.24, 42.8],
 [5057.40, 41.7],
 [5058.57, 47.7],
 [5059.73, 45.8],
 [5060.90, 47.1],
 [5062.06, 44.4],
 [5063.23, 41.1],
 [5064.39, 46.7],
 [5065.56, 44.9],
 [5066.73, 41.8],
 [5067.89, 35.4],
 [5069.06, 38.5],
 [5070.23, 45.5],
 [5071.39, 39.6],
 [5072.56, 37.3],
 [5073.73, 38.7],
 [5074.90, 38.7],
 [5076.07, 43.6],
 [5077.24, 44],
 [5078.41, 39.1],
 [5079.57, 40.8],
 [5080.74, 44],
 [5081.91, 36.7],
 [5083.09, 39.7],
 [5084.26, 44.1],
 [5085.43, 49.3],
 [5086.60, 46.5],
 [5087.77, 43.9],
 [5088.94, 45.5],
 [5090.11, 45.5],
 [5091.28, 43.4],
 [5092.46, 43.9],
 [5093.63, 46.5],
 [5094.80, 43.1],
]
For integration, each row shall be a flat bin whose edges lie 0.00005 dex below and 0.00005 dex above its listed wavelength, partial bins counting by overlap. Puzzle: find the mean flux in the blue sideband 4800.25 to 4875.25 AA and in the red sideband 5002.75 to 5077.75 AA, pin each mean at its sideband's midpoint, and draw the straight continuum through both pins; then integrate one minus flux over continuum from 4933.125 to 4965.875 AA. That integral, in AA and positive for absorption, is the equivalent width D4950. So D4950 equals -2.7 AA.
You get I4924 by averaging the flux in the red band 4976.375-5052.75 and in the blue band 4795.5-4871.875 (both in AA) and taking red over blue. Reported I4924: 1.01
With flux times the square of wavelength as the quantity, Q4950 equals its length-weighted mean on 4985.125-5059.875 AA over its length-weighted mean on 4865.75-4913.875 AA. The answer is 1.08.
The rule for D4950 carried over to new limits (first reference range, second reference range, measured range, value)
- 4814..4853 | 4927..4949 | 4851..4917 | 4.8 AA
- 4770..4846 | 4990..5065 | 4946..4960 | -1.4 AA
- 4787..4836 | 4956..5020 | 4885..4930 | 2.5 AA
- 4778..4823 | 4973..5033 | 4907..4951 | 0.7 AA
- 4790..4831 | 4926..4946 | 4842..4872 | 3.0 AA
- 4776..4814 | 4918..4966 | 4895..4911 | 0.9 AA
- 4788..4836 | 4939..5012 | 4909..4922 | 0.9 AA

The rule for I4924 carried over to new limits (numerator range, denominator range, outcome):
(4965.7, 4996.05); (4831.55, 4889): 1.13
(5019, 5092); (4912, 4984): 0.94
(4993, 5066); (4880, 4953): 0.98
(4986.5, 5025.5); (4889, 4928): 1.01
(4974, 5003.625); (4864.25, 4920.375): 1.08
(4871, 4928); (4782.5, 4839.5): 0.93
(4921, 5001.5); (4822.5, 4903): 1.08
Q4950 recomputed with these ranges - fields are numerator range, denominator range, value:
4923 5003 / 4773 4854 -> 1.09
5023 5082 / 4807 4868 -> 1.08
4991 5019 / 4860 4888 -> 1.11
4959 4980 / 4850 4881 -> 1.21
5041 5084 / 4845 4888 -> 1.12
